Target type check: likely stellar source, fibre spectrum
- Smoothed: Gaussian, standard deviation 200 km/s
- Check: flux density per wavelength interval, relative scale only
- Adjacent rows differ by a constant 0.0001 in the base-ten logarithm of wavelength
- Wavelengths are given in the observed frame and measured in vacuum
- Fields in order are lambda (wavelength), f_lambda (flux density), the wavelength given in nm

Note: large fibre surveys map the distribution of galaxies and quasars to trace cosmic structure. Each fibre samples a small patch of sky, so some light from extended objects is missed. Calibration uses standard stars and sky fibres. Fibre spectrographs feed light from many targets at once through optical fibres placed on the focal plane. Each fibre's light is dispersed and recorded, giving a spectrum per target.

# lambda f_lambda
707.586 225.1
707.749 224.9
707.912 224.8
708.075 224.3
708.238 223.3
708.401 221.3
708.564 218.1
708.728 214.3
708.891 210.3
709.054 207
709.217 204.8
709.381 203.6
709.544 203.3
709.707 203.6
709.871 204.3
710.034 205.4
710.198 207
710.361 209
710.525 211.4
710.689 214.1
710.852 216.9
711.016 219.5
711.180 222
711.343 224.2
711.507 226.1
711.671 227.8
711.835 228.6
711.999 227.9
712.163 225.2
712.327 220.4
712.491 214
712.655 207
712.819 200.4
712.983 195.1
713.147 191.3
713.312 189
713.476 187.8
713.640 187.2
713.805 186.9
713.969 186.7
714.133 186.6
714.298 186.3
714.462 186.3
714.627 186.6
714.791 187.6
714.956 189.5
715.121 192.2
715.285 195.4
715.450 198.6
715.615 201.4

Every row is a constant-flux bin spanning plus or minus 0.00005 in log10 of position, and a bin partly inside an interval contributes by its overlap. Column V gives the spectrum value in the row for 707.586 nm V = 225.1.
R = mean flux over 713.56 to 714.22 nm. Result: 187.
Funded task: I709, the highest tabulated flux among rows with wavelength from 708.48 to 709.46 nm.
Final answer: 218.1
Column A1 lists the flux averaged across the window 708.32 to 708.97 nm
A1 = 216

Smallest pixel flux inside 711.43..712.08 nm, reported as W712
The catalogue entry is 226.1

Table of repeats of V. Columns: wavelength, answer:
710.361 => 209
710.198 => 207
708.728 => 214.3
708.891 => 210.3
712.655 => 207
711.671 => 227.8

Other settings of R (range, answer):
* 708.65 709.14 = 211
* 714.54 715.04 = 188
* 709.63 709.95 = 204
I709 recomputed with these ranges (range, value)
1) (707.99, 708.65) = 224.3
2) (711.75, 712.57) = 228.6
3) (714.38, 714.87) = 187.6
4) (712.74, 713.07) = 200.4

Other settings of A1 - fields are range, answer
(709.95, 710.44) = 207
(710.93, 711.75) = 224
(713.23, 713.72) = 188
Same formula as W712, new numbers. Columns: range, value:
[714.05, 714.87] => 186.3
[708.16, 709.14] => 207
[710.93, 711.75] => 219.5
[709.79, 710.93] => 204.3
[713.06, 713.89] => 186.9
